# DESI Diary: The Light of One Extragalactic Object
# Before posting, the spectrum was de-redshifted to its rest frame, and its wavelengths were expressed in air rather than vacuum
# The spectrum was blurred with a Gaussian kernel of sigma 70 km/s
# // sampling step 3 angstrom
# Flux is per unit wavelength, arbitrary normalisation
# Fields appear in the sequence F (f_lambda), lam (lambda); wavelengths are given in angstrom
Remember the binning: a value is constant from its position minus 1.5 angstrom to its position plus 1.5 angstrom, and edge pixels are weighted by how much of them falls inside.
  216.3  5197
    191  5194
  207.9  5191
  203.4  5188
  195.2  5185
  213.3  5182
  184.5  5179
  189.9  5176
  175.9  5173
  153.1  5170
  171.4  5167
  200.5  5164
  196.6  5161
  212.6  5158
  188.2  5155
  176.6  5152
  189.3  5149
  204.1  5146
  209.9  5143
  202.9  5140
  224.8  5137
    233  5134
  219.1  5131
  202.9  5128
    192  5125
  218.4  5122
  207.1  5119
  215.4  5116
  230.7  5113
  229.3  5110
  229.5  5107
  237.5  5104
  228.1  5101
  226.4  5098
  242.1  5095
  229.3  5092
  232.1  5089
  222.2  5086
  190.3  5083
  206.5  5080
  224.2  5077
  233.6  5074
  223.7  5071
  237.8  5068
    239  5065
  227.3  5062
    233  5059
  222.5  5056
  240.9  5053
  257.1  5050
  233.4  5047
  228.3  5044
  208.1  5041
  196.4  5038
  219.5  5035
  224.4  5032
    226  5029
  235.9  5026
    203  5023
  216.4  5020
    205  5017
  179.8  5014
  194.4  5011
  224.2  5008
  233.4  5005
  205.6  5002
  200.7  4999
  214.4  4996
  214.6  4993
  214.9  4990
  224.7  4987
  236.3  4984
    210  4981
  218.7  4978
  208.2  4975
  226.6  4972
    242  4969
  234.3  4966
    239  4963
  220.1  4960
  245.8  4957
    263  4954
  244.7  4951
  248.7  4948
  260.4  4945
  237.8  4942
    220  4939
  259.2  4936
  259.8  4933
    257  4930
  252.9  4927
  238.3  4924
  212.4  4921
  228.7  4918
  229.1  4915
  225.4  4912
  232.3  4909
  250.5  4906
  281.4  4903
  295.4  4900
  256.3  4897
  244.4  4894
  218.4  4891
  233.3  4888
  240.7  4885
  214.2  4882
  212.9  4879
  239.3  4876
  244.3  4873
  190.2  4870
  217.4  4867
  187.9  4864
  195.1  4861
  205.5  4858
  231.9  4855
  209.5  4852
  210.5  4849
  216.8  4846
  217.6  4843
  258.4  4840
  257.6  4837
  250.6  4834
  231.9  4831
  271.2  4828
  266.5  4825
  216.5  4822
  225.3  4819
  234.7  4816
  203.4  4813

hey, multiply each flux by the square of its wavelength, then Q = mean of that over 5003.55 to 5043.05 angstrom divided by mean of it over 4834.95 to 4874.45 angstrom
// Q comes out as 1.0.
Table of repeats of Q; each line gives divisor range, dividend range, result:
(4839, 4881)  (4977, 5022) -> 1.04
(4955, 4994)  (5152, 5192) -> 0.91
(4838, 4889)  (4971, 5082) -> 1.07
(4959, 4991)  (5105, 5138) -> 1.03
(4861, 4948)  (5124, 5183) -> 0.92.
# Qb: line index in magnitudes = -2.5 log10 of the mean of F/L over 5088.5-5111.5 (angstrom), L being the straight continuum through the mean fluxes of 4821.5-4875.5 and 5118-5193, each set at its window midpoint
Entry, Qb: -0.14 mag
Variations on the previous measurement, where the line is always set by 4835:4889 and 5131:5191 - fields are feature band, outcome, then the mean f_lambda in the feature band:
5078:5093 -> -0.066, 216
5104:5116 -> -0.141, 229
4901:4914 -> -0.144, 249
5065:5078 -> -0.134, 231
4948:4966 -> -0.137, 242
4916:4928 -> -0.075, 232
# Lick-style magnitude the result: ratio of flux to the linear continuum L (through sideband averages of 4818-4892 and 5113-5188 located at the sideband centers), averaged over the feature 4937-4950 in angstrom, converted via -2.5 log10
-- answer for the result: -0.11 mag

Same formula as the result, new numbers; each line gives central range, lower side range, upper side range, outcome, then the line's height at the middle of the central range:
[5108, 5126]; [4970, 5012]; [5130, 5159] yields -0.05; 208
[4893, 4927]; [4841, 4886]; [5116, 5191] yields -0.15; 213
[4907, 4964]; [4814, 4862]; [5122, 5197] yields -0.09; 221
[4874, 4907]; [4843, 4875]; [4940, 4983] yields -0.12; 219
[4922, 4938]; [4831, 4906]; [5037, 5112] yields -0.10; 230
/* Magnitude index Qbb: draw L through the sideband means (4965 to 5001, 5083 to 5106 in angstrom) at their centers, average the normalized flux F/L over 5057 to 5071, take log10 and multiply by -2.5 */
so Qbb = -0.031 mag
